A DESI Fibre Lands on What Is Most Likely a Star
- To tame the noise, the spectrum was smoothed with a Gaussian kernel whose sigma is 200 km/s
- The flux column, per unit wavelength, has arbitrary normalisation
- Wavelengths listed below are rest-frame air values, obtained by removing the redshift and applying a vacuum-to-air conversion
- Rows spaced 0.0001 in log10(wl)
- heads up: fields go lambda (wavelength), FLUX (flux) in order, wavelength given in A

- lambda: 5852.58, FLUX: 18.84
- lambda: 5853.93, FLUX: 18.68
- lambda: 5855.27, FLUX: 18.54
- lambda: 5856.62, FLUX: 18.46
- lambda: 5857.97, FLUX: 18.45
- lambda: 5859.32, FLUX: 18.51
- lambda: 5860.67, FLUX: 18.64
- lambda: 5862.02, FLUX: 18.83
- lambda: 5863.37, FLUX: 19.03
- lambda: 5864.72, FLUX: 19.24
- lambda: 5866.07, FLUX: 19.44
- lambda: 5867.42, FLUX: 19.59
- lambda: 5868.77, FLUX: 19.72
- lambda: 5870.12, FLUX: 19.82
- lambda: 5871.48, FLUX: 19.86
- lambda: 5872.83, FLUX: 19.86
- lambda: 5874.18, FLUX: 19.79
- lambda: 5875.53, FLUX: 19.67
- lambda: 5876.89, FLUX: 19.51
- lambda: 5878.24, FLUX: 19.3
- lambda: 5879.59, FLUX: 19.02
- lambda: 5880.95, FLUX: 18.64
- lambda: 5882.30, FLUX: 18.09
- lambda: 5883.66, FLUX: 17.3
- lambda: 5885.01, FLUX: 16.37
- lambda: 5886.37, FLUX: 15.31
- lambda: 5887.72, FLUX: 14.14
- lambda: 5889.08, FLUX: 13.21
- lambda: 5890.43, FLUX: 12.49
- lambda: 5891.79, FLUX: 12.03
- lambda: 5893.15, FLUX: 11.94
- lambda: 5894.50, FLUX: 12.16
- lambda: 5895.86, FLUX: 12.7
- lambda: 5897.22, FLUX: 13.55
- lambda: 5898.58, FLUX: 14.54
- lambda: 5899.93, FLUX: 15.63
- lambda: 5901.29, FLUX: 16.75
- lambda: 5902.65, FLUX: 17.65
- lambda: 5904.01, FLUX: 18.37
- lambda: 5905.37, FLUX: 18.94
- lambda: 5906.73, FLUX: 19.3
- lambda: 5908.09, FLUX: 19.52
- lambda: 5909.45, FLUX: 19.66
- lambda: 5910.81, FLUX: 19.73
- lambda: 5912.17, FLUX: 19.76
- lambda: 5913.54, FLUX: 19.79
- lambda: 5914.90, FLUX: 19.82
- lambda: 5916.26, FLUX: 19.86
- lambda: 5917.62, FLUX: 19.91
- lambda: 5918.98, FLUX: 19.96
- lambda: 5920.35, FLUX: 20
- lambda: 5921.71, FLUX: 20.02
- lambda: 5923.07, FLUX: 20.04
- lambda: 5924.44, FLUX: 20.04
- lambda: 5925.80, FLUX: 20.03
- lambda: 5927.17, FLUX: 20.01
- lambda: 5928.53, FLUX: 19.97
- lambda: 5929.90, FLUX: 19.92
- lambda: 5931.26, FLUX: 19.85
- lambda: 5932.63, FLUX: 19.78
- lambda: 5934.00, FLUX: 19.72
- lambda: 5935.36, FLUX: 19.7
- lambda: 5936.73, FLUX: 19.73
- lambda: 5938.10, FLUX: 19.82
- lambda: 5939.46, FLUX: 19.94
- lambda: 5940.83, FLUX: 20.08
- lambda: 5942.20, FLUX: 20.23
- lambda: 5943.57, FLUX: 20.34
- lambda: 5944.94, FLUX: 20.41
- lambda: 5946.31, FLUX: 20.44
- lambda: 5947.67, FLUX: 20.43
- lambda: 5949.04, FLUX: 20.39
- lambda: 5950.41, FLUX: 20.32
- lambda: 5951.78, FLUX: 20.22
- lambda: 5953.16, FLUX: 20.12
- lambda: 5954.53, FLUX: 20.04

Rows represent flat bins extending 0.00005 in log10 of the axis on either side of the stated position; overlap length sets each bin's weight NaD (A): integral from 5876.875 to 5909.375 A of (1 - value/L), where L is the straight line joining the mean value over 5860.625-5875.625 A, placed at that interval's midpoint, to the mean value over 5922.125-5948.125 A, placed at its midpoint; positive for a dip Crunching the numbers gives 5.93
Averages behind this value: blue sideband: 19.5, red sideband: 20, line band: 16.1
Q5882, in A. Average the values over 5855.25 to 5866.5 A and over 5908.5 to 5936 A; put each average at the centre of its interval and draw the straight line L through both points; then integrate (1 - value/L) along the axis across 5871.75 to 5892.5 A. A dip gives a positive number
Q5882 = 2.30 A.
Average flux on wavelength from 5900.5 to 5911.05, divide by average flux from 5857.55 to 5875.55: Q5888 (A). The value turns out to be 0.97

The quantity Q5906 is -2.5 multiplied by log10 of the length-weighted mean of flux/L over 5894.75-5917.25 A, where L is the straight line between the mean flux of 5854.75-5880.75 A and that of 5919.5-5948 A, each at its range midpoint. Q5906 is 0.111 mag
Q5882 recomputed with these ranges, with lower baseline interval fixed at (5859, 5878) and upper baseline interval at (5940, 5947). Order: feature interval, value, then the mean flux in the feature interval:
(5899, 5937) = 1.19 A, 19.4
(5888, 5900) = 4.06 A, 13.1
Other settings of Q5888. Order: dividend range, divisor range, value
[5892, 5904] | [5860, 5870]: 0.75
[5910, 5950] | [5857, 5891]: 1.10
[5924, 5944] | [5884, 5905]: 1.37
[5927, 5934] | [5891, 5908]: 1.29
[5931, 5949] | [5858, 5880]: 1.04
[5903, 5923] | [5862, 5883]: 1.01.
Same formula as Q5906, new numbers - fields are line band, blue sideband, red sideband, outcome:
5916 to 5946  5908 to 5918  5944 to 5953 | 0.00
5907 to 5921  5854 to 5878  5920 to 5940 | 0.00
